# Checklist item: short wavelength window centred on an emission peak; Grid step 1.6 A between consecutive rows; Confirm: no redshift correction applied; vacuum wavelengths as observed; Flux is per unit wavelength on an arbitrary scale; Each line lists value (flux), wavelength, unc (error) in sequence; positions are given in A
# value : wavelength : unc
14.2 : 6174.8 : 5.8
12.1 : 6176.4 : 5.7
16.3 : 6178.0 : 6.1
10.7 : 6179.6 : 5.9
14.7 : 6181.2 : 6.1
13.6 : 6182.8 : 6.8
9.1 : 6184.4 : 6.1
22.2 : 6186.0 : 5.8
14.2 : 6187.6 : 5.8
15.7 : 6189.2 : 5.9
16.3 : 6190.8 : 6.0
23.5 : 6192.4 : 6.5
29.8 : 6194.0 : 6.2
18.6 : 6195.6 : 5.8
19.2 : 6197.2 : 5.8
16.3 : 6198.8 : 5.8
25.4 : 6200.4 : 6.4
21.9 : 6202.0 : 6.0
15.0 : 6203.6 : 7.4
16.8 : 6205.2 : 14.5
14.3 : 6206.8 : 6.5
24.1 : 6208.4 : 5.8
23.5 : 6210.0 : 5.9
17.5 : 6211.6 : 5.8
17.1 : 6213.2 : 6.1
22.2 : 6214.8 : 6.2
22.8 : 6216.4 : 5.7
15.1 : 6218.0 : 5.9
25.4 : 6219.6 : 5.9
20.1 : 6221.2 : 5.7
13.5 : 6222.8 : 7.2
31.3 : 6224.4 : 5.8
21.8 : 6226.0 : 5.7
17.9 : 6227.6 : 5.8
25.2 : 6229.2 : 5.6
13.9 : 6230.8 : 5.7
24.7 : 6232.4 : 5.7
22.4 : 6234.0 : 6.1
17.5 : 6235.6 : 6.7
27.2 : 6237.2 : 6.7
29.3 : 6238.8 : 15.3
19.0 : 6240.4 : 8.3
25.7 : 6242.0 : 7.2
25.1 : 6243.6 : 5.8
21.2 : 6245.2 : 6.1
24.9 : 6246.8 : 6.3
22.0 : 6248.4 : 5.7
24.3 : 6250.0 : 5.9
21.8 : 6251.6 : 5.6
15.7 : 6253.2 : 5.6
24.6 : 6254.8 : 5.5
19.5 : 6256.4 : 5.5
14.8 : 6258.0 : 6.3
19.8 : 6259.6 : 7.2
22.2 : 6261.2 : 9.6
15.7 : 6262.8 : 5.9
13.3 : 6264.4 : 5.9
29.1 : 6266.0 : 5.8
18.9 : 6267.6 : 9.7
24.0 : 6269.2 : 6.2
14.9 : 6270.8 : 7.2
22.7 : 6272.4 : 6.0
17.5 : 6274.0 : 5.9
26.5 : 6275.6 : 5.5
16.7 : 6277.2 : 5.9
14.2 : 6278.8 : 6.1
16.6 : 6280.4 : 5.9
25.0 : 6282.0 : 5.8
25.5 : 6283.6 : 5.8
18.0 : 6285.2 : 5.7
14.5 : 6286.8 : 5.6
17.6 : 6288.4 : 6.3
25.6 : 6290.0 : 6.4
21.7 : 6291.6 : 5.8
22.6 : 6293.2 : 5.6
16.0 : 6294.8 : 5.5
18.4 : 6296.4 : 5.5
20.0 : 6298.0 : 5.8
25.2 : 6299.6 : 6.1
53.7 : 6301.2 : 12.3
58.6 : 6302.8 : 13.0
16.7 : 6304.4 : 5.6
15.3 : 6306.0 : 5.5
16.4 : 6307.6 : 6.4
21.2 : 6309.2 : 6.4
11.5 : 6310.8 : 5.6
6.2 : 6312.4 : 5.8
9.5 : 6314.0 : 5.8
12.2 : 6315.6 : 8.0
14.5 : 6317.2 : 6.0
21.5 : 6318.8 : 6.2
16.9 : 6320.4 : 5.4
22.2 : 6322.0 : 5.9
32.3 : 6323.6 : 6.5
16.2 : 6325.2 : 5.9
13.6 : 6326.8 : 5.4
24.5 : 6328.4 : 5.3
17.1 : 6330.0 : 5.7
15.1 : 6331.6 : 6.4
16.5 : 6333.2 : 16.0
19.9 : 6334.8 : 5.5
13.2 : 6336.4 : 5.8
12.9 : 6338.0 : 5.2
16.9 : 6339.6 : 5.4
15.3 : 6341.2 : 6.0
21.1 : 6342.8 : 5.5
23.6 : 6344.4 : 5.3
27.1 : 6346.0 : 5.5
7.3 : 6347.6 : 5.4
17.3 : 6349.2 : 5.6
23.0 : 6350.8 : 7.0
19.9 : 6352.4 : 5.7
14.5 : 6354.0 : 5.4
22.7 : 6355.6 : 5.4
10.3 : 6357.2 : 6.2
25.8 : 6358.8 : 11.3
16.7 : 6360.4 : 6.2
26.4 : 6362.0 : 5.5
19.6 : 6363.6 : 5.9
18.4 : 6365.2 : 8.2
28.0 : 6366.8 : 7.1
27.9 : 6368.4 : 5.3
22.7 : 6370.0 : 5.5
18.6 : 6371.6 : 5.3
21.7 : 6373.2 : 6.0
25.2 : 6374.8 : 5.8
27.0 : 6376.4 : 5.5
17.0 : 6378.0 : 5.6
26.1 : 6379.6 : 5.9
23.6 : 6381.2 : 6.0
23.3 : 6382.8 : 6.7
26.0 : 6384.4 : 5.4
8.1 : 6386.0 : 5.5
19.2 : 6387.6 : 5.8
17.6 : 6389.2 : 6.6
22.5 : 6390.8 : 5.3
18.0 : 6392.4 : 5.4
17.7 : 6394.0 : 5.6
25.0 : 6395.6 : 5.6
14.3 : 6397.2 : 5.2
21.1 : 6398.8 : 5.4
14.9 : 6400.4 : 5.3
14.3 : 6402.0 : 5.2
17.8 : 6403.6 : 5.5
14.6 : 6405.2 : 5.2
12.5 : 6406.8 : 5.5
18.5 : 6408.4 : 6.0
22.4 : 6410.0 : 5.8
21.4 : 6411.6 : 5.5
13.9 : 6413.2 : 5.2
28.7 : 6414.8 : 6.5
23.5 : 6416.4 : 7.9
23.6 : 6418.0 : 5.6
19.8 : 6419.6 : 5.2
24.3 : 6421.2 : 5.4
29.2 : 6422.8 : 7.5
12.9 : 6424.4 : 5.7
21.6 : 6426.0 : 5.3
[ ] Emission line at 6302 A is H-beta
